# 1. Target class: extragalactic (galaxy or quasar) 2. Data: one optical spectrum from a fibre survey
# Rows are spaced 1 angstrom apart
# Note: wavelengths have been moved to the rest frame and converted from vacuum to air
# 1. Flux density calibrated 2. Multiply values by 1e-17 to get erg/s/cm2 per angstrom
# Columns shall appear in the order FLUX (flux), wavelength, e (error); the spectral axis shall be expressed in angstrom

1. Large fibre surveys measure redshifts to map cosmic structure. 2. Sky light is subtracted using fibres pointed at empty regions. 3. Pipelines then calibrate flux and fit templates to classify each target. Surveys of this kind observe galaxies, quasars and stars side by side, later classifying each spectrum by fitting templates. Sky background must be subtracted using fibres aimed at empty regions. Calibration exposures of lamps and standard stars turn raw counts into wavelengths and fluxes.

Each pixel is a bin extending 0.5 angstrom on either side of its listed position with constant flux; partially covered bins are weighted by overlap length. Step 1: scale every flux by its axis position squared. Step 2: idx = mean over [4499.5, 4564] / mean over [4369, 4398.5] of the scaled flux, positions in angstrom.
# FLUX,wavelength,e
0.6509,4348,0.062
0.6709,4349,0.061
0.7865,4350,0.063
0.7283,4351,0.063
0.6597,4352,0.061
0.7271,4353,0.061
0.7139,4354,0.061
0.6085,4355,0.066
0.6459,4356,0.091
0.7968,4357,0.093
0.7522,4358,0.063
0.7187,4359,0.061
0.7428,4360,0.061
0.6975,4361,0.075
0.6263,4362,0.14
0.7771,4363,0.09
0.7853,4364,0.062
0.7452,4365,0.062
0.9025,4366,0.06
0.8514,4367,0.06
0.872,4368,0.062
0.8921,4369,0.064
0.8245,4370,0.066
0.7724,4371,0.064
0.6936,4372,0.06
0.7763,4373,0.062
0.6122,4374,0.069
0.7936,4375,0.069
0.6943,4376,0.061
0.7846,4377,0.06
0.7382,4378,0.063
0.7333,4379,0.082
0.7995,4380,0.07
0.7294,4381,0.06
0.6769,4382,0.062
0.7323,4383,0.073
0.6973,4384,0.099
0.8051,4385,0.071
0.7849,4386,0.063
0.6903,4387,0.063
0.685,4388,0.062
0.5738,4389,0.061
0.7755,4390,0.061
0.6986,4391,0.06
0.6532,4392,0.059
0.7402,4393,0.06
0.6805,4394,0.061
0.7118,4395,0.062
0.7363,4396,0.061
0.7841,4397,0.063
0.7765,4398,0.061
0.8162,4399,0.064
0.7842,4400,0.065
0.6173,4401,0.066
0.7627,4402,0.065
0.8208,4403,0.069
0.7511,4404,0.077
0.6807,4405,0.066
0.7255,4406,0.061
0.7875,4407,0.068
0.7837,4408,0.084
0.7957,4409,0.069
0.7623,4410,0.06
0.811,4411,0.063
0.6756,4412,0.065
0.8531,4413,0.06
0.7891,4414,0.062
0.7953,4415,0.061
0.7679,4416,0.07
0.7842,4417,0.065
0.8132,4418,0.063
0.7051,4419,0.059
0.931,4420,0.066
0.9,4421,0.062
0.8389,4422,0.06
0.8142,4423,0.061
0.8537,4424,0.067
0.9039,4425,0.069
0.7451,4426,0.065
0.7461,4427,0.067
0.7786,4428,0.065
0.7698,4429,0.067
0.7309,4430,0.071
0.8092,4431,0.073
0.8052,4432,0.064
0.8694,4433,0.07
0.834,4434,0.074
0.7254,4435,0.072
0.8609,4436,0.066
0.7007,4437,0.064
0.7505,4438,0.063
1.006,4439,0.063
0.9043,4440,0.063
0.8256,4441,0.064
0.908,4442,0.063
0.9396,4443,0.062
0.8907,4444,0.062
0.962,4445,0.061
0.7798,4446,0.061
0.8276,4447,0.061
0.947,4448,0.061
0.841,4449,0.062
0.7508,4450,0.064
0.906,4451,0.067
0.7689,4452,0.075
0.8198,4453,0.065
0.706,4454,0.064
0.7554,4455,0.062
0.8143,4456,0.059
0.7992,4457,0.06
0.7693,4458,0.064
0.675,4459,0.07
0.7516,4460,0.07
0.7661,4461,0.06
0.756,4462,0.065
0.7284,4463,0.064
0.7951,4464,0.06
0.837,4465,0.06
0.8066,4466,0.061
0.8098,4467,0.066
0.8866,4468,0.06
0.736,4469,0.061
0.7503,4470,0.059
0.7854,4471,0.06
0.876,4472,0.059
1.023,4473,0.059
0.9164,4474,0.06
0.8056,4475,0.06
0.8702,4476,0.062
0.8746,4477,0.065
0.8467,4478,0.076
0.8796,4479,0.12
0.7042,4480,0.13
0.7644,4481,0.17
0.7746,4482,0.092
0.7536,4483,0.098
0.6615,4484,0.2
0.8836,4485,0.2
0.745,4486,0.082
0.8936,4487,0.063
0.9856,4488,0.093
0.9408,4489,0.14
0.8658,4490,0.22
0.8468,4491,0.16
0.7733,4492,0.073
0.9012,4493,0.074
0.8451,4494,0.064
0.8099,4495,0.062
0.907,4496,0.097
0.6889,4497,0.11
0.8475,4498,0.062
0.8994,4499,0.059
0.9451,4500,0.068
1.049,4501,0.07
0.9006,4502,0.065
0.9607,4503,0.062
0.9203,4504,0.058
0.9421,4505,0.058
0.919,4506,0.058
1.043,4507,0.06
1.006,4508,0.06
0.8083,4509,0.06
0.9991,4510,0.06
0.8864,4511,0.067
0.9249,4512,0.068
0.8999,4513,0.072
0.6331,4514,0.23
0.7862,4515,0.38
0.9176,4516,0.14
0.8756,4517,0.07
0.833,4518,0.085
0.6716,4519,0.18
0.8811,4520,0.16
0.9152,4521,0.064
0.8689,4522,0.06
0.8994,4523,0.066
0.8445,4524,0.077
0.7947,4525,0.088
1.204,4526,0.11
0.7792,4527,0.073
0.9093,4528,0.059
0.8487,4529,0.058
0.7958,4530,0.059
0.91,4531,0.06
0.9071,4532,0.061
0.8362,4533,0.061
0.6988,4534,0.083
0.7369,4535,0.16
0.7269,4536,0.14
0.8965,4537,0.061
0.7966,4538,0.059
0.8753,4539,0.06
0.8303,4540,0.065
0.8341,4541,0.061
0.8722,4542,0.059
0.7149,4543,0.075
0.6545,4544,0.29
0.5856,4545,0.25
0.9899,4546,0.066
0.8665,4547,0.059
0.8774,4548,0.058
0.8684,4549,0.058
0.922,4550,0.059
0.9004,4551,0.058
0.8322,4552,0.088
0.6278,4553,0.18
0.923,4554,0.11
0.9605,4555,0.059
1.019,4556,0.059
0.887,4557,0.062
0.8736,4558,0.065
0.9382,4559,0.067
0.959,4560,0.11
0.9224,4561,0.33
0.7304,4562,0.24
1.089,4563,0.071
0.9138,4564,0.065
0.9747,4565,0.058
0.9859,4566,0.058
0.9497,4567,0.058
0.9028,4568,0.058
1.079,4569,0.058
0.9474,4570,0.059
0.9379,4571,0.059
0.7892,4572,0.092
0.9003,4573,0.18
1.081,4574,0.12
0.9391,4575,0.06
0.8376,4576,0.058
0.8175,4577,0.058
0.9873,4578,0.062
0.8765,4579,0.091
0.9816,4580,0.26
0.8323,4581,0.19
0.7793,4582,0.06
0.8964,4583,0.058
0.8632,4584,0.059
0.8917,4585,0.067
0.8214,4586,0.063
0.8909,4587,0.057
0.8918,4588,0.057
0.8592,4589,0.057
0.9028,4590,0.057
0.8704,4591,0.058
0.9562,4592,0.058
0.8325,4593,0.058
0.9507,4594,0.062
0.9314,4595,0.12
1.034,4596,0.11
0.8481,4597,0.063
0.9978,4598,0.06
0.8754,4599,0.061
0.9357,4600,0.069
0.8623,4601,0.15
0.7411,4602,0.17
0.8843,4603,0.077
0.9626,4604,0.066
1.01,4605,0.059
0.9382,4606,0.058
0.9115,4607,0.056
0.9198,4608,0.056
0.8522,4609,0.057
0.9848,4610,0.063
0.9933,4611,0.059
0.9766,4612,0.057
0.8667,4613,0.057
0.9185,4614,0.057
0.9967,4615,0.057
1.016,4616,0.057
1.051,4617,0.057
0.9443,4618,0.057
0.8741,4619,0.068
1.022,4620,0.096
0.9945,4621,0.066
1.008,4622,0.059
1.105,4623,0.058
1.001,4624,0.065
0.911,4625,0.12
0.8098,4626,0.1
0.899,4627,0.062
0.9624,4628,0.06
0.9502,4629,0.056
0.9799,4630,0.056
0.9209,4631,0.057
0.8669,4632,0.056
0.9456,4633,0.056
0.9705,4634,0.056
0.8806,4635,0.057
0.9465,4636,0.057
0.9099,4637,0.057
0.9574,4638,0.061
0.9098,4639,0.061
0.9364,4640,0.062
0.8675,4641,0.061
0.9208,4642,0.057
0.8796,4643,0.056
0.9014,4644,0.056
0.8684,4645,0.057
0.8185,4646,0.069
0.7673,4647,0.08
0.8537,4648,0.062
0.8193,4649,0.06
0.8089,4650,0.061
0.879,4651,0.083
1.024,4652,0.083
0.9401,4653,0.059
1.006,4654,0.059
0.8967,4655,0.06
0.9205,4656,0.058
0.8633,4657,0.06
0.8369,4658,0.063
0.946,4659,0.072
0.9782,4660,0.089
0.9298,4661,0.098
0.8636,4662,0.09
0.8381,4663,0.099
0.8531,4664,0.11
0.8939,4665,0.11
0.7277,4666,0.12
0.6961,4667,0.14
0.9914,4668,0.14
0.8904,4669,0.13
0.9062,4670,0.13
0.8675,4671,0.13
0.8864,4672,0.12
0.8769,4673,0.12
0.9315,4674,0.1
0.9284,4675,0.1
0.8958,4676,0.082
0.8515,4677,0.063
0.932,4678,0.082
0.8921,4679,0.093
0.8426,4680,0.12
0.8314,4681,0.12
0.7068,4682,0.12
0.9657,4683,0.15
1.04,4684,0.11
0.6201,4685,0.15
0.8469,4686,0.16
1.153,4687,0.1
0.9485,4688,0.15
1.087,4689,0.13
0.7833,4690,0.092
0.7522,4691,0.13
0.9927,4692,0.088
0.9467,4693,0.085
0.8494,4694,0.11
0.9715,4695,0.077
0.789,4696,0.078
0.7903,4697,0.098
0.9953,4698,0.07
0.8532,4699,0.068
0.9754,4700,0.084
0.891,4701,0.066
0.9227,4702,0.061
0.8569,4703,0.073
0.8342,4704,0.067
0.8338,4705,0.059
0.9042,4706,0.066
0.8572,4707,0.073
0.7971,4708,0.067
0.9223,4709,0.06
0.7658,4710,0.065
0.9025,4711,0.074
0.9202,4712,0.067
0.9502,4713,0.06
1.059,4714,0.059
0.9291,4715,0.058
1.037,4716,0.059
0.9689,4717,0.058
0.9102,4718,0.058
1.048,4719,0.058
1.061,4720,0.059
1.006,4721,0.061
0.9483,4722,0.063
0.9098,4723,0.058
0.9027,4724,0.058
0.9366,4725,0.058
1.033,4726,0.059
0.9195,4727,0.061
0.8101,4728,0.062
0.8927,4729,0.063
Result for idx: 1.27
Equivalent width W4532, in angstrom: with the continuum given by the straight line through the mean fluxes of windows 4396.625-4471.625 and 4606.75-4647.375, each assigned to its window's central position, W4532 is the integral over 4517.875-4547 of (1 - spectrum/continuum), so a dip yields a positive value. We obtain 1.19 angstrom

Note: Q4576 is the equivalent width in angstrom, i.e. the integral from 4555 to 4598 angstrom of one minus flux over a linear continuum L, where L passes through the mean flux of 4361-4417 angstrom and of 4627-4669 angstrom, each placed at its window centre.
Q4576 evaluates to -3.0 angstrom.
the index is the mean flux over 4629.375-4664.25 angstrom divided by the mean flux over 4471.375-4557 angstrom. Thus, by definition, 1.05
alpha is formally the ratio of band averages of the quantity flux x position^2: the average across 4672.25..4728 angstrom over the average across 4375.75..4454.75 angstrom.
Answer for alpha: 1.31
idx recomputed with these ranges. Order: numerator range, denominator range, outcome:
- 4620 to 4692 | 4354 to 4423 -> 1.34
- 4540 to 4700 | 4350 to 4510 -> 1.23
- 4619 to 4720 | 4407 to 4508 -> 1.19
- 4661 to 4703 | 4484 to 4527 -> 1.08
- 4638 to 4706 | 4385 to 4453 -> 1.25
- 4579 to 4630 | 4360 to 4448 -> 1.29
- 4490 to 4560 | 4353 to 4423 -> 1.22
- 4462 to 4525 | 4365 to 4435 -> 1.16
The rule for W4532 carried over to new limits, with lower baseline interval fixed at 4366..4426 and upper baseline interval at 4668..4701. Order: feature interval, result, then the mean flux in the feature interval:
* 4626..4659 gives -0.99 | 0.903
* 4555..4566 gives -1.25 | 0.935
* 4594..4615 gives -1.60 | 0.925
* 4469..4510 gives -2.93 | 0.865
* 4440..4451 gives -1.16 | 0.871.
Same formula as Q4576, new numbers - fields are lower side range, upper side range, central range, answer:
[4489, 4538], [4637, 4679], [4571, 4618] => -1.8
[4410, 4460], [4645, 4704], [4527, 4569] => -0.8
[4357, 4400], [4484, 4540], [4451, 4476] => 0.7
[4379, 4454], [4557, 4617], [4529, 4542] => 0.8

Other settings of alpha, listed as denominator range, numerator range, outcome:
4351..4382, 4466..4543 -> 1.22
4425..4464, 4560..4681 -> 1.22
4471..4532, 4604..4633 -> 1.15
